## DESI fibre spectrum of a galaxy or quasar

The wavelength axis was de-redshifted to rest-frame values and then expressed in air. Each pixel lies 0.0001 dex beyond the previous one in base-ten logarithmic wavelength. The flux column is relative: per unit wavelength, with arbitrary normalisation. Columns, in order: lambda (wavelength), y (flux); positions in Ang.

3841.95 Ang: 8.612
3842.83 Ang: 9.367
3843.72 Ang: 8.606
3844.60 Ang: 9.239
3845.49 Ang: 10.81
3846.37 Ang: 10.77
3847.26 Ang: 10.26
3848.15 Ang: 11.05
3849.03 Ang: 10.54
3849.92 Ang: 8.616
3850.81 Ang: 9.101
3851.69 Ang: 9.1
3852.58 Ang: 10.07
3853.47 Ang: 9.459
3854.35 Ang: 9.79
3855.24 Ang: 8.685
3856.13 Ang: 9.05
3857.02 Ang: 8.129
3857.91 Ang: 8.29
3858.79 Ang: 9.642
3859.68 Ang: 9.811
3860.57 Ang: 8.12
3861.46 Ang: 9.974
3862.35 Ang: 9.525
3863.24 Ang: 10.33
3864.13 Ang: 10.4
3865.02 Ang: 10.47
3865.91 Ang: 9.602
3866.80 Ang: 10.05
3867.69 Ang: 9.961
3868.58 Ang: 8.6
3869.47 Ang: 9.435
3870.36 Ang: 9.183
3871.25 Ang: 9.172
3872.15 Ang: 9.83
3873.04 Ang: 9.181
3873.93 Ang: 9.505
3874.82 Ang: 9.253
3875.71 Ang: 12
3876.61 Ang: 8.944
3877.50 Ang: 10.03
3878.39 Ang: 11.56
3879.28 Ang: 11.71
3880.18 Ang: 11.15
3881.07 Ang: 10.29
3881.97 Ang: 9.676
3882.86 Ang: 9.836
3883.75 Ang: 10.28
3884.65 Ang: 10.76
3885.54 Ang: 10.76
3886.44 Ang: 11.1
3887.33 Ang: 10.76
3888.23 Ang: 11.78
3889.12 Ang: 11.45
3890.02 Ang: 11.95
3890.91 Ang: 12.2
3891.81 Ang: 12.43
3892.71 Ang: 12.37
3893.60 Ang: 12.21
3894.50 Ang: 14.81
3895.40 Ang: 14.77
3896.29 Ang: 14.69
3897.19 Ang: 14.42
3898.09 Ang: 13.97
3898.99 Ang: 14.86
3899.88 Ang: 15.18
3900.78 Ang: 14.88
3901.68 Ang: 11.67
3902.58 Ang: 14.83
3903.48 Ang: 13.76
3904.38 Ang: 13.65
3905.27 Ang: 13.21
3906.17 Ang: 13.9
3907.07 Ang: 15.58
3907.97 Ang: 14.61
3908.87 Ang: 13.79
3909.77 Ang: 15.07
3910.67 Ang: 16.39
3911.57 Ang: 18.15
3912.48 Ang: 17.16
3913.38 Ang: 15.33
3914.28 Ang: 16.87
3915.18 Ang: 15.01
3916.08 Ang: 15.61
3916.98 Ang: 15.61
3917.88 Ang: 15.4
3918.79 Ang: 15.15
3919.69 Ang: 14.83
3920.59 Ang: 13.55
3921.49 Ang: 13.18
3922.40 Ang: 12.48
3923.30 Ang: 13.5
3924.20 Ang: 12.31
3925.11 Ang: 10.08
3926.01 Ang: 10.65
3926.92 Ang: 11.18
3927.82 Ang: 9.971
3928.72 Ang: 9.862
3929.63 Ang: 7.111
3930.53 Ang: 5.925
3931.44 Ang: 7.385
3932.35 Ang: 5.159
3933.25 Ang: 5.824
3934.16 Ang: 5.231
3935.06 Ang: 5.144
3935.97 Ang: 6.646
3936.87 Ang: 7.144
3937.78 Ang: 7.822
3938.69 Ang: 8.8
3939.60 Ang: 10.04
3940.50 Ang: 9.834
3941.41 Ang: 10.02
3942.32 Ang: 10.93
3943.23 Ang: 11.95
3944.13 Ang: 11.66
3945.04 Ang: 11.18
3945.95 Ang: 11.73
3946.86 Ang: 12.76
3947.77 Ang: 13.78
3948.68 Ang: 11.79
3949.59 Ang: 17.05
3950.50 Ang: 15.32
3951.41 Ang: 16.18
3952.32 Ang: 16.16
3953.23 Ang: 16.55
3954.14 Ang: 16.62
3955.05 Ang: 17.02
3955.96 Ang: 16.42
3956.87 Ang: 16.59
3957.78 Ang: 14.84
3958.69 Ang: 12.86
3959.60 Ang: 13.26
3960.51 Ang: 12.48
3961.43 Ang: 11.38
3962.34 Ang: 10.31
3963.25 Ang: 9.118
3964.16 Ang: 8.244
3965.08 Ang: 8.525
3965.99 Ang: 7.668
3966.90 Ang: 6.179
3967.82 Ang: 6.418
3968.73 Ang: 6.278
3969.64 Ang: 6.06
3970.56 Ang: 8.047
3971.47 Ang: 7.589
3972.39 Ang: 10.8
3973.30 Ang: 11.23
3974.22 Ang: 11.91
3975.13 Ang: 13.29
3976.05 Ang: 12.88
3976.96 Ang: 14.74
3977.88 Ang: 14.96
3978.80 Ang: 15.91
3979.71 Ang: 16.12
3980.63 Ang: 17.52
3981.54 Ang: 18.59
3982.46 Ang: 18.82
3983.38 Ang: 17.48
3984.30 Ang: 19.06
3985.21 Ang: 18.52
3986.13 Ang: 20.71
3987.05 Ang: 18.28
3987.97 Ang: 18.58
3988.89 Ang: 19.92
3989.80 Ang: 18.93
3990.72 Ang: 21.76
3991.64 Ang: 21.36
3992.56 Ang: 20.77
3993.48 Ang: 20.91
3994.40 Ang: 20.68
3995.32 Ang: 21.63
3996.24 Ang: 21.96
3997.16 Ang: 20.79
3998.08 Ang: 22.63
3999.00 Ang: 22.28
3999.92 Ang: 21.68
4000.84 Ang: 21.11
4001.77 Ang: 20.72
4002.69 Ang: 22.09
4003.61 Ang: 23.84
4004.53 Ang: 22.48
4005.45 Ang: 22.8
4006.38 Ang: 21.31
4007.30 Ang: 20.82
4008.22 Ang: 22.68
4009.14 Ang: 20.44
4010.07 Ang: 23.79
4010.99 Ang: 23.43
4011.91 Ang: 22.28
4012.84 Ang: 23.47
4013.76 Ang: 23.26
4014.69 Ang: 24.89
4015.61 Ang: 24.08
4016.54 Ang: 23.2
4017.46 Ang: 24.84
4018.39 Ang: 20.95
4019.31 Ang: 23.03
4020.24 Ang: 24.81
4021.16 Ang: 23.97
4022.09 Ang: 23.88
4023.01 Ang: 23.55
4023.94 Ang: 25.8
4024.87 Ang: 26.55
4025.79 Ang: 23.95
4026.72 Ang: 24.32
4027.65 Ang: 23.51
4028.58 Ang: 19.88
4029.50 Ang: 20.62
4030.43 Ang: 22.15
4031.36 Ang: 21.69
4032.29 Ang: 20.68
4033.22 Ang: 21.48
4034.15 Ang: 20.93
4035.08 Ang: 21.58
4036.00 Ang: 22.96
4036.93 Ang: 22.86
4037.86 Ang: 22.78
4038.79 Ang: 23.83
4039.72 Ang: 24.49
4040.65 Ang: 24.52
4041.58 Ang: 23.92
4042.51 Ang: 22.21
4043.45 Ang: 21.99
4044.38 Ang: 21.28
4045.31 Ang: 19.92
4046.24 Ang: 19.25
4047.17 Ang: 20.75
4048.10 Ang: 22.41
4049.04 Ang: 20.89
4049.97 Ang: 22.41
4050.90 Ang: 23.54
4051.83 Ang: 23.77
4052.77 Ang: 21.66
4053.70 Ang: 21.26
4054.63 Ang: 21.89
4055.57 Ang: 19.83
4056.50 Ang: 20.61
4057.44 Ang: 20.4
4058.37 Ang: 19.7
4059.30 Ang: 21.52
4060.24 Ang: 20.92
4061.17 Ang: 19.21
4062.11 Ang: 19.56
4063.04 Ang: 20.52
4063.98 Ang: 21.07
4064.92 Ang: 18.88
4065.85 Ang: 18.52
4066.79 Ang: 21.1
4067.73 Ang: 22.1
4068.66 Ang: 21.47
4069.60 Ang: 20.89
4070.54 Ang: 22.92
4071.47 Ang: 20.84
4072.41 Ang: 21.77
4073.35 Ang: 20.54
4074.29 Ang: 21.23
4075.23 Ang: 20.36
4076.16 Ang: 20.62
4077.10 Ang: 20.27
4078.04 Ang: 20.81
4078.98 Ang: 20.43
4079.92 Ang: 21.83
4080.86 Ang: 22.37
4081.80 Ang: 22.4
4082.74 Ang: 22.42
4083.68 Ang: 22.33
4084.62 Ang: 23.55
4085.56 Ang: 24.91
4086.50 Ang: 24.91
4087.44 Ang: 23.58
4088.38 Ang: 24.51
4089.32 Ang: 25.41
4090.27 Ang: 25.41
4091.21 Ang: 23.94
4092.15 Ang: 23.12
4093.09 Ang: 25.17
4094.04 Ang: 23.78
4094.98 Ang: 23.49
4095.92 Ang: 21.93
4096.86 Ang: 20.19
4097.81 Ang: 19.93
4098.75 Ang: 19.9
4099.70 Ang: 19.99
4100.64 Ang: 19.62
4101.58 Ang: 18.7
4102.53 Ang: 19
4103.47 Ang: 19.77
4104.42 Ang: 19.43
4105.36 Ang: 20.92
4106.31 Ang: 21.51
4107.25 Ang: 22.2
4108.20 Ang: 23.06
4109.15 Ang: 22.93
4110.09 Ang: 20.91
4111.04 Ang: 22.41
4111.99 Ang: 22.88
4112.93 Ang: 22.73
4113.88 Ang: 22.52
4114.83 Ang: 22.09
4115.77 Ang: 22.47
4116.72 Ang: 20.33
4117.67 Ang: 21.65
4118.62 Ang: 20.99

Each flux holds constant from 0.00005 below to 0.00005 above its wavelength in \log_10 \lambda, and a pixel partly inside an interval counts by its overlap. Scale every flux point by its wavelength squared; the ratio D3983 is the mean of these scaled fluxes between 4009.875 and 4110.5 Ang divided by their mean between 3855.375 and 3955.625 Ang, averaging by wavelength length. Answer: 2.03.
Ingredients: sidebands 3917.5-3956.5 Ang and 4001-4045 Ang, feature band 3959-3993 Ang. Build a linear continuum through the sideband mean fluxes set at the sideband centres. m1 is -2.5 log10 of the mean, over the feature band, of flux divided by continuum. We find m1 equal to 0.21 mag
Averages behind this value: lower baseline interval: 11.4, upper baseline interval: 22.8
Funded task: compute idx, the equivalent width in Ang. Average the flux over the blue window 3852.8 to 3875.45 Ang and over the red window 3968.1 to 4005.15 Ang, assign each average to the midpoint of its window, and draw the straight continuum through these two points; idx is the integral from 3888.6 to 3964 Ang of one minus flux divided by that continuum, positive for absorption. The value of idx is 3.8 Ang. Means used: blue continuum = 9.45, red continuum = 17.6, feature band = 12.7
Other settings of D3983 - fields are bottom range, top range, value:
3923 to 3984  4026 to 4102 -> 2.01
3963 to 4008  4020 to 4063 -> 1.36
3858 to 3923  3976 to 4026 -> 1.82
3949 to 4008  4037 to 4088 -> 1.39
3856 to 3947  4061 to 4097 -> 2.11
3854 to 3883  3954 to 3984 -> 1.34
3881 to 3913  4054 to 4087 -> 1.74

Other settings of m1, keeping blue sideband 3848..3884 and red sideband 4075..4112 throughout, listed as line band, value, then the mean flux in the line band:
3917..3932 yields 0.12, 11.5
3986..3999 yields -0.24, 20.7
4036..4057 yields -0.14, 22.1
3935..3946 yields 0.40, 9.52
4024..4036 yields -0.20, 22.4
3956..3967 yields 0.29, 11.3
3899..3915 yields -0.24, 14.9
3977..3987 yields -0.11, 17.7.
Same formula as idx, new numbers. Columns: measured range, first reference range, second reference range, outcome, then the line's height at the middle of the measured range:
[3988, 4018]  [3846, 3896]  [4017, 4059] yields -3.28 Ang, 19.9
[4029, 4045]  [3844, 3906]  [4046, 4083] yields -2.22 Ang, 19.6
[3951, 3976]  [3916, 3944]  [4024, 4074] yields 3.18 Ang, 13.4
